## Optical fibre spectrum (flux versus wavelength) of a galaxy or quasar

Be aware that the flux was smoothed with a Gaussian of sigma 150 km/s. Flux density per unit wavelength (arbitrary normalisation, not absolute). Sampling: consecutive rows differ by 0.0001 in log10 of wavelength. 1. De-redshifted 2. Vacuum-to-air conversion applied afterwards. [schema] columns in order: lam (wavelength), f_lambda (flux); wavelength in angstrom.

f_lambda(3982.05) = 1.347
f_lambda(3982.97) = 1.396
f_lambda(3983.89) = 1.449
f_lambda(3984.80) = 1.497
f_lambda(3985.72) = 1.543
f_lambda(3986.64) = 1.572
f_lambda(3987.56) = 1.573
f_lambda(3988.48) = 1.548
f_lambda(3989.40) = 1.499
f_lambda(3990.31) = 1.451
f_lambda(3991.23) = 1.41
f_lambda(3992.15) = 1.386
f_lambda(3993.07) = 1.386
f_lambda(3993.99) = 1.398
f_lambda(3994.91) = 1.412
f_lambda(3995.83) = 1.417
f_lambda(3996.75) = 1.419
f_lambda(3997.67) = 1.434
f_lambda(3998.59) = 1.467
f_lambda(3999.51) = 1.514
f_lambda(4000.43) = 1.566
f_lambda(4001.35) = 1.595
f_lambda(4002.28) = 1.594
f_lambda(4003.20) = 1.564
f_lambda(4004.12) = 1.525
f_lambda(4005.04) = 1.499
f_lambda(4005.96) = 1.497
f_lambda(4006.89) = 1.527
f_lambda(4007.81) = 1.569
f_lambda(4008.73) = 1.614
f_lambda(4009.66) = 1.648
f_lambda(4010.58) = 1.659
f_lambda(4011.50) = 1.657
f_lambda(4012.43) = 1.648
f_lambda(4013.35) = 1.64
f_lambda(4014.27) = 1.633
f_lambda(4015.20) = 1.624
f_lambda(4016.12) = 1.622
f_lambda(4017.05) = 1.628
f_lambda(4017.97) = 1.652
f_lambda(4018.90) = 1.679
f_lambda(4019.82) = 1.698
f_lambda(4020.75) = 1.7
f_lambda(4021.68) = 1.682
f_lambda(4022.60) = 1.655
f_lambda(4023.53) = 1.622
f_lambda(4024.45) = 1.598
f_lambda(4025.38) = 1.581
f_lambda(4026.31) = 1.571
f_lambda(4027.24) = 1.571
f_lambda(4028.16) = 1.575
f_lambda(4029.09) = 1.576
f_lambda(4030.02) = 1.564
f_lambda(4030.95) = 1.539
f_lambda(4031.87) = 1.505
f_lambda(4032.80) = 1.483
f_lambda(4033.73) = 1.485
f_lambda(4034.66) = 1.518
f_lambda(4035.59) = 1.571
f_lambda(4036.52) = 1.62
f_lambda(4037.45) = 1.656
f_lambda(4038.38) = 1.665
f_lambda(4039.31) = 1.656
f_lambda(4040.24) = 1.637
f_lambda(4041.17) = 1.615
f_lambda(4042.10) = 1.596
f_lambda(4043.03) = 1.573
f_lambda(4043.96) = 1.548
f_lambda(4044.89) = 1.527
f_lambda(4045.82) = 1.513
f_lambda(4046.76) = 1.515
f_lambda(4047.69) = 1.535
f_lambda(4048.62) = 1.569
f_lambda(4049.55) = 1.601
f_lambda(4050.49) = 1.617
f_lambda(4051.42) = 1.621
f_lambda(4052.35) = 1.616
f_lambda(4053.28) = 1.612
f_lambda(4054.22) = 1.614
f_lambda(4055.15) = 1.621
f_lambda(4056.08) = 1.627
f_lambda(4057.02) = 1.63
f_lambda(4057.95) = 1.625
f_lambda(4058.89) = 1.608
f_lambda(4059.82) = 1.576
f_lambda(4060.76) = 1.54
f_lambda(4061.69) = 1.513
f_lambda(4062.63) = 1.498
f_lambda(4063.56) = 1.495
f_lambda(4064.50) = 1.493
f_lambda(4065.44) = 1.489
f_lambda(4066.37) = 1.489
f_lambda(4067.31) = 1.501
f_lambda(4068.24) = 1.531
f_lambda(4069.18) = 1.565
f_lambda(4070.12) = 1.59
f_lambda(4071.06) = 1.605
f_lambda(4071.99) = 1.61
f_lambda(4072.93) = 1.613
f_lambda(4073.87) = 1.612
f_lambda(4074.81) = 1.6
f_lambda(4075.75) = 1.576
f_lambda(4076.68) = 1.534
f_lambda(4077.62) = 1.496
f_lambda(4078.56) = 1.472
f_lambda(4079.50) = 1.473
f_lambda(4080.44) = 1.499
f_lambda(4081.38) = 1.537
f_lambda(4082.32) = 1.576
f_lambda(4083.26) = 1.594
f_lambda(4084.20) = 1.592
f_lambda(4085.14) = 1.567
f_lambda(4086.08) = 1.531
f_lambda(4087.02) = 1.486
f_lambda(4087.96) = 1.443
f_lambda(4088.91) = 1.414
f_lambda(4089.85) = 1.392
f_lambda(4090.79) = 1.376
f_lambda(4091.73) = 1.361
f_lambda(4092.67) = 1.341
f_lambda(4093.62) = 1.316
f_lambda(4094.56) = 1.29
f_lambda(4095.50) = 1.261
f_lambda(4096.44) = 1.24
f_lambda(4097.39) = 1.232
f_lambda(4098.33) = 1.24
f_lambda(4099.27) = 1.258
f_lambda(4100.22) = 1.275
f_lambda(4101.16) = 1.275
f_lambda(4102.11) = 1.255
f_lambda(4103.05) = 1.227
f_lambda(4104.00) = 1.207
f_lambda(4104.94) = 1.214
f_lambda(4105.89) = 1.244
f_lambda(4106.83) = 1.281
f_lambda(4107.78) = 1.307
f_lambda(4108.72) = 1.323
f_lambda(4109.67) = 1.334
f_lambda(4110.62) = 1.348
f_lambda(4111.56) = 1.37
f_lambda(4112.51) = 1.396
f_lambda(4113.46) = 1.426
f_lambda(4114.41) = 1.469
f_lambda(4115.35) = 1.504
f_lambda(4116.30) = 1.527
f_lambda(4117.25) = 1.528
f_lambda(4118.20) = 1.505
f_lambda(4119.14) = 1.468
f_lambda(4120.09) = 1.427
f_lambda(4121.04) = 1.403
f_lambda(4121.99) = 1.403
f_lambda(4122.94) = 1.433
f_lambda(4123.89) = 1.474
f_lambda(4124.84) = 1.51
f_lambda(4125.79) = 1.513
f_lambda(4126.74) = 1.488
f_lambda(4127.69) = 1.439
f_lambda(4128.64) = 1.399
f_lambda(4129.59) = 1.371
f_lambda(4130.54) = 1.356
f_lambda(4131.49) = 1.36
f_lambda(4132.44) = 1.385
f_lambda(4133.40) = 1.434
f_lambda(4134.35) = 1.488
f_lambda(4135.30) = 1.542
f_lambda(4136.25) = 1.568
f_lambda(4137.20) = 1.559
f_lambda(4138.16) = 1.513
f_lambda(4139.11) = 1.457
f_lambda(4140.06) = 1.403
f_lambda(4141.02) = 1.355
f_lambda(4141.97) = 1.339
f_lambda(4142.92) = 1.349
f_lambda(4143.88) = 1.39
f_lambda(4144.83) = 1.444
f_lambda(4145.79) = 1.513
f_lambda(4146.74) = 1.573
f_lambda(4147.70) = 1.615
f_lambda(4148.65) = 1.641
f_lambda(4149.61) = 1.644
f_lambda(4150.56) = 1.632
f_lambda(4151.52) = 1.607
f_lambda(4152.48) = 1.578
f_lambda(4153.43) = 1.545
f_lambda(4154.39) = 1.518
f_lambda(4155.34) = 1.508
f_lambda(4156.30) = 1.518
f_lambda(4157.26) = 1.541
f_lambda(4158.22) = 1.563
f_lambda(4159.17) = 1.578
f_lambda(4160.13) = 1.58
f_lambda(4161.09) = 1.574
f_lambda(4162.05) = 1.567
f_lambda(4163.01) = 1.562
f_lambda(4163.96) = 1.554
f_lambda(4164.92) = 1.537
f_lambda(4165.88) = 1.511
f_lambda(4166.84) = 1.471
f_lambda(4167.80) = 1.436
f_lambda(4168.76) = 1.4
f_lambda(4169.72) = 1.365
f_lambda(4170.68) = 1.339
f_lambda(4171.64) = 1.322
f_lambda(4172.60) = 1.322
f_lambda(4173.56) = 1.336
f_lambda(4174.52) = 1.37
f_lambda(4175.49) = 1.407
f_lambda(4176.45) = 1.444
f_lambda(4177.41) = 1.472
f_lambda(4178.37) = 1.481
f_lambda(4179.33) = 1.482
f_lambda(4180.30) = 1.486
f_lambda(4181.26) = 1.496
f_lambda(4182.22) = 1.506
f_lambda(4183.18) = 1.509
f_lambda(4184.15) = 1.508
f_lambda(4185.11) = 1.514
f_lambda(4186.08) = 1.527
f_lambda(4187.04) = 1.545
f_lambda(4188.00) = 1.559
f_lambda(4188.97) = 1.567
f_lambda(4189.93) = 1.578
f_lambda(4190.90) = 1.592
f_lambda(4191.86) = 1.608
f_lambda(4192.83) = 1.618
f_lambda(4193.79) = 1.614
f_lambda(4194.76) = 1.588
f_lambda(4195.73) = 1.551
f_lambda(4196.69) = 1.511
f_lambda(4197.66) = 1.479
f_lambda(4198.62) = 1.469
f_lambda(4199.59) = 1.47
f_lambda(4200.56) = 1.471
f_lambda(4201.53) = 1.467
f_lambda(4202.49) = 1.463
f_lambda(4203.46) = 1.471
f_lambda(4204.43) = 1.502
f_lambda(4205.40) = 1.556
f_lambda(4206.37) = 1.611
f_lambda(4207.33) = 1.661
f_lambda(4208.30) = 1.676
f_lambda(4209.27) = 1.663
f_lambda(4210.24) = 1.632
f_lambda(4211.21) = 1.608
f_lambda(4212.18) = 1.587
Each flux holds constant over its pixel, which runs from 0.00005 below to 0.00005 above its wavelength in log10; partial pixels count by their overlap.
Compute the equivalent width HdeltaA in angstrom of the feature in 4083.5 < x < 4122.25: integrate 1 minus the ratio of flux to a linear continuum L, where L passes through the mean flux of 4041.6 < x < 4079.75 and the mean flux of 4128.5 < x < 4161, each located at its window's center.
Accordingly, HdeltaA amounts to 4.1 angstrom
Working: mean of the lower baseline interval 1.56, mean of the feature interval 1.37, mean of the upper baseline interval 1.5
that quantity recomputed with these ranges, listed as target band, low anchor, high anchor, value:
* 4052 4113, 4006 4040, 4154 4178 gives 3.9 angstrom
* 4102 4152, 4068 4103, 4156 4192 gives 1.1 angstrom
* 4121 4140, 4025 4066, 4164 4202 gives 0.8 angstrom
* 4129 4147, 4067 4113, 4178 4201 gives 0.4 angstrom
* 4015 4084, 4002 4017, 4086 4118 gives -4.3 angstrom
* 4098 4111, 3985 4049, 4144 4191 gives 2.2 angstrom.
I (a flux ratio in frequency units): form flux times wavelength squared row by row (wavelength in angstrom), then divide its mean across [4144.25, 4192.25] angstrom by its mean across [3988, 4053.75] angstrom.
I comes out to 1.04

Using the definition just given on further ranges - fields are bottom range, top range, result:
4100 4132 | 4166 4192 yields 1.09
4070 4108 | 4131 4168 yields 1.10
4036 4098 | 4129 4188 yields 1.02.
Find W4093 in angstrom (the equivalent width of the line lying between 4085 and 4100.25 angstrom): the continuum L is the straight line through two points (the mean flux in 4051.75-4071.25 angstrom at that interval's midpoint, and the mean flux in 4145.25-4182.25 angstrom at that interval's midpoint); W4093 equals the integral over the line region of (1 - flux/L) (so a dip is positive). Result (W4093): 1.9 angstrom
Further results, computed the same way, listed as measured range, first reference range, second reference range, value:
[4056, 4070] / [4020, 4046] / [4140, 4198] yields 0.23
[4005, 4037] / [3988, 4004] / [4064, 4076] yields -2.03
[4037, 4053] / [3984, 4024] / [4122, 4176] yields -0.61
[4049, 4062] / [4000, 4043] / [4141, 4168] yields -0.17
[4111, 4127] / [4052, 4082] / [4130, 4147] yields 0.16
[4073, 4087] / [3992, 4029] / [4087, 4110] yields -1.97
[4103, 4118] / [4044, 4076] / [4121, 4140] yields 1.25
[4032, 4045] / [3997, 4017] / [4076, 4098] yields -0.52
